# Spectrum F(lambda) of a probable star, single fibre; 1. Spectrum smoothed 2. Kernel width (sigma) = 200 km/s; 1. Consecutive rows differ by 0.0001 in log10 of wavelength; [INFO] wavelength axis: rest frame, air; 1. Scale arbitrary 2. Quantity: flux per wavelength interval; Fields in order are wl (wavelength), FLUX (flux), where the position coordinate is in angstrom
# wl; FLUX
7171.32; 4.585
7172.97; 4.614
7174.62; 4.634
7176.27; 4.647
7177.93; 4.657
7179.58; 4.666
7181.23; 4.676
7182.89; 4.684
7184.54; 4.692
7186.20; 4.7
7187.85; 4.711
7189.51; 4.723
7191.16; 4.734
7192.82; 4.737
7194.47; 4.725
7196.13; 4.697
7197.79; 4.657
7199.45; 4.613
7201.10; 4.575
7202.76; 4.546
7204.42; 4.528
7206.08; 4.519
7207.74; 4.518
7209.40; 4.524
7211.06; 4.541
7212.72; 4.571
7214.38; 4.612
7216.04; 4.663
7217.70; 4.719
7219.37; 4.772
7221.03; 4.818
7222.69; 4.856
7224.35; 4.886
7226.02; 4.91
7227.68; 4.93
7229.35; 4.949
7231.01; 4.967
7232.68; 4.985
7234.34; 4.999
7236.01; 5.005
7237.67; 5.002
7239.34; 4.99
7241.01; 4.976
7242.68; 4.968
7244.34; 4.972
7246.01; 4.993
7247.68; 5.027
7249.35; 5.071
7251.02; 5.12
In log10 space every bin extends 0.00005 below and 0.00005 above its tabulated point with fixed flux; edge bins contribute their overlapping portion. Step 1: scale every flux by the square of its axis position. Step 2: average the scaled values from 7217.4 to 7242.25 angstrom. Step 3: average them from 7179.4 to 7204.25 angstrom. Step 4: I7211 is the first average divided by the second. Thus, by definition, 1.06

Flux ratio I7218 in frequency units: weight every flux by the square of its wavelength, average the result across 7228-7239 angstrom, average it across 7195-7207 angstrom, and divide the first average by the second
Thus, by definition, 1.09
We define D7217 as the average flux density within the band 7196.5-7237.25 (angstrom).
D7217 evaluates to 4.74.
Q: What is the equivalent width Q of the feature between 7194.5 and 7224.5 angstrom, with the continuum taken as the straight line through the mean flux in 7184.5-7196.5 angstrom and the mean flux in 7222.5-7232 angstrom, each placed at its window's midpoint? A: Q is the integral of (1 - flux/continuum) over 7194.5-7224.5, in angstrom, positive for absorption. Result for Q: 1.1 angstrom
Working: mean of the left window 4.72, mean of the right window 4.92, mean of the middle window 4.64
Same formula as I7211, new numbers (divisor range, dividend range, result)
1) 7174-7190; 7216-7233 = 1.05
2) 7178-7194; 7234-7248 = 1.08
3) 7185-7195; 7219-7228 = 1.04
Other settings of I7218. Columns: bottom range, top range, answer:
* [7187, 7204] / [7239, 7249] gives 1.08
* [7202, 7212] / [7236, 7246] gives 1.11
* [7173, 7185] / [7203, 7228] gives 1.01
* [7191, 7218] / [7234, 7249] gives 1.09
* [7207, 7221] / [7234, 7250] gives 1.09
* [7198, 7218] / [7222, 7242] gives 1.09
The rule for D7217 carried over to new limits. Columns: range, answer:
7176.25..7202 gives 4.68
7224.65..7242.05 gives 4.97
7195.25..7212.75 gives 4.57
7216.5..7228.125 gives 4.83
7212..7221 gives 4.68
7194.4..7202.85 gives 4.63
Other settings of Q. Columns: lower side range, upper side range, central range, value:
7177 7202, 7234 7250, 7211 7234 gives 0.3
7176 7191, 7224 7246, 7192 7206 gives 0.4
